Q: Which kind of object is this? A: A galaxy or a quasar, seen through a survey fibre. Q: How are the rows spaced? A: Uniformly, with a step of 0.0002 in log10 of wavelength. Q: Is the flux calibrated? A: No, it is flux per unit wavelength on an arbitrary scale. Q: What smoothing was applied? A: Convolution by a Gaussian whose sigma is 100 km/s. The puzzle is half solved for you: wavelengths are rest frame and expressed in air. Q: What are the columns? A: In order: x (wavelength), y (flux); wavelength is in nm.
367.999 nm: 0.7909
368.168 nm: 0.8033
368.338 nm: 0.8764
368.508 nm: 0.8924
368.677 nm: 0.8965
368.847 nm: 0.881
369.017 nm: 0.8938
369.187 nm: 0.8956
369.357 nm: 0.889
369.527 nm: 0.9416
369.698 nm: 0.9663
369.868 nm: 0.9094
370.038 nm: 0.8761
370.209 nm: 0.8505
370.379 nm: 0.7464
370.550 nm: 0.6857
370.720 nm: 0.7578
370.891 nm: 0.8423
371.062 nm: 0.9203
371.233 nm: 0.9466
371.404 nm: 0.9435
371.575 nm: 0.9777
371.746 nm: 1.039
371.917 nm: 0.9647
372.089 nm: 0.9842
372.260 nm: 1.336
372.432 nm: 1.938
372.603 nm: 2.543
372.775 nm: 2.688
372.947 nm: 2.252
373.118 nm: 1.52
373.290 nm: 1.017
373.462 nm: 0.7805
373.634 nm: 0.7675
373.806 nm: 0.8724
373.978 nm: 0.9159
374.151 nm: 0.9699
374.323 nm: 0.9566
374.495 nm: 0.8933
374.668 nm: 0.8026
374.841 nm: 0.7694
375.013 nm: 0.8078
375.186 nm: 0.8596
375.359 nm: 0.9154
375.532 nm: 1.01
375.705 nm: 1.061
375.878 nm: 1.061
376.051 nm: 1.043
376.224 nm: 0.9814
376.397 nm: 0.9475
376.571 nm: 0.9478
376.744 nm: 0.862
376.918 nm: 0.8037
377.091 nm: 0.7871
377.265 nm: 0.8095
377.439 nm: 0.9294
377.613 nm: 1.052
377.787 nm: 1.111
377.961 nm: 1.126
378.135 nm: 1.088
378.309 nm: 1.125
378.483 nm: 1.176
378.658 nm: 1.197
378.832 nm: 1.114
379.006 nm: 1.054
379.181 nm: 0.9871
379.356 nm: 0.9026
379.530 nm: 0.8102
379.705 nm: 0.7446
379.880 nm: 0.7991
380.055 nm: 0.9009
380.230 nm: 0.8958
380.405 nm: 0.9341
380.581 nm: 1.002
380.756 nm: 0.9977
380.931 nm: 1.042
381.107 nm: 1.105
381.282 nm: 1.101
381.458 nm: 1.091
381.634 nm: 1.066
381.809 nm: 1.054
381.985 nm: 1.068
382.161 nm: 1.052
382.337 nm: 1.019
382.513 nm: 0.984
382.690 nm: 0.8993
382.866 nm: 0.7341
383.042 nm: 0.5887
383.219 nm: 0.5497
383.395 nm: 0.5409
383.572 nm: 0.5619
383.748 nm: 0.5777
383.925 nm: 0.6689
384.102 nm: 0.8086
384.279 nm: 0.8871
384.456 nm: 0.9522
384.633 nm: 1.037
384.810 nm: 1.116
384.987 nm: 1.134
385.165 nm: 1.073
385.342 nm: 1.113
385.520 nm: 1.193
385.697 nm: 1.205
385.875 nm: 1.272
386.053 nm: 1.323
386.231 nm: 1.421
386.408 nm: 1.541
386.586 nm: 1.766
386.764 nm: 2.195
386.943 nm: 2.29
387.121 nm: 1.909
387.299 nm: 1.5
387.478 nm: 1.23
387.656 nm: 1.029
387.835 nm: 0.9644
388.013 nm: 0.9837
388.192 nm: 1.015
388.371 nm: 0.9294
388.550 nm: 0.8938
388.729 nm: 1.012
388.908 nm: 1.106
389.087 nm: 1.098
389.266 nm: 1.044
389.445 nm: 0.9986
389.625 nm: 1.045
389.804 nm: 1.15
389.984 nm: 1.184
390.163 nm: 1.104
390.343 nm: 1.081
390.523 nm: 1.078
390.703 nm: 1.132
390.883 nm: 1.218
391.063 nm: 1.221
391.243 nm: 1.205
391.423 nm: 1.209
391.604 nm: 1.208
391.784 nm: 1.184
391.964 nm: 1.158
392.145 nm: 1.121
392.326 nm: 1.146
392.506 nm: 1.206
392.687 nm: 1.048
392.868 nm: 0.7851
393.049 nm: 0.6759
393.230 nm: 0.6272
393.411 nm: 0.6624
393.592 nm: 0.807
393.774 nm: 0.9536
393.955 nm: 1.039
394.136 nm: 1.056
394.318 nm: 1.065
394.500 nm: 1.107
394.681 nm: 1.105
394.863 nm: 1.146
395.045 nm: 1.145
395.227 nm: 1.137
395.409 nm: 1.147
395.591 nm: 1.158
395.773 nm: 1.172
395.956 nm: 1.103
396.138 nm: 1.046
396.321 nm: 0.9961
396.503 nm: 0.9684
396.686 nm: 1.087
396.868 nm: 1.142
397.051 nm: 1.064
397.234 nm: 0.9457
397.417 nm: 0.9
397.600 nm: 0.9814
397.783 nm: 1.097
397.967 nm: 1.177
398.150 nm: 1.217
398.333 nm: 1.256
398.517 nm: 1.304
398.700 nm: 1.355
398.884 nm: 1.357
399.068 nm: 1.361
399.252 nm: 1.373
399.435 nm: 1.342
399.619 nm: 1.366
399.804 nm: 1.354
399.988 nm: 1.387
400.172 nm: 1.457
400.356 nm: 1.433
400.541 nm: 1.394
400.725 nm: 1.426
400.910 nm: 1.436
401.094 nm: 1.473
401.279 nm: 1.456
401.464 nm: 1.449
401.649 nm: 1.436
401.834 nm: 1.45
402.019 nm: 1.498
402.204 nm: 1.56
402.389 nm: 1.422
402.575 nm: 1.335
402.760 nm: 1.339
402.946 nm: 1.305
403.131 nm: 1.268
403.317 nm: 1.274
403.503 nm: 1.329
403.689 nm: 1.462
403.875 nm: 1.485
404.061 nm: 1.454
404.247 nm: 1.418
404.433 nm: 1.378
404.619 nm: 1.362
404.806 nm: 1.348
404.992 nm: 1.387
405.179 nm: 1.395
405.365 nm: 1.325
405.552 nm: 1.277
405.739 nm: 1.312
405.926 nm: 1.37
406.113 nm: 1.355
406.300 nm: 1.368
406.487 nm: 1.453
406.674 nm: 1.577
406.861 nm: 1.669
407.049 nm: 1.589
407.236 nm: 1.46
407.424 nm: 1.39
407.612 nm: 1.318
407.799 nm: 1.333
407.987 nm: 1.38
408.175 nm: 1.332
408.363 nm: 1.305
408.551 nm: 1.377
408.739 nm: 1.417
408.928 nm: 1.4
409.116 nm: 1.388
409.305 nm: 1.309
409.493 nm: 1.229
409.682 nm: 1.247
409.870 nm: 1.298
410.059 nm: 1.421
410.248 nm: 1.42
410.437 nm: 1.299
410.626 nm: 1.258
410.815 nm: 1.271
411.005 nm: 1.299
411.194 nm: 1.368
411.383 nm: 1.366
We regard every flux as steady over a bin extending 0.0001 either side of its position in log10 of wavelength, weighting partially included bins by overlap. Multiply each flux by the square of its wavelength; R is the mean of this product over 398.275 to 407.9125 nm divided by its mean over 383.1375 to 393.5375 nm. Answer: 1.36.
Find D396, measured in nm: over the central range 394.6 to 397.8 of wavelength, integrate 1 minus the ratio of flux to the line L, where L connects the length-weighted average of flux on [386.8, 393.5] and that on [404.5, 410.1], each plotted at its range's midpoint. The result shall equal 0.37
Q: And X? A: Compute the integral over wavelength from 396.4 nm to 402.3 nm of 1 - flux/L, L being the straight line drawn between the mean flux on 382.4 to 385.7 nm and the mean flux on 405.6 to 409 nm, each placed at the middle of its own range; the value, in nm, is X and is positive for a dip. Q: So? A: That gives -0.332 nm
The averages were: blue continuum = 0.868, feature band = 1.3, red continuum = 1.41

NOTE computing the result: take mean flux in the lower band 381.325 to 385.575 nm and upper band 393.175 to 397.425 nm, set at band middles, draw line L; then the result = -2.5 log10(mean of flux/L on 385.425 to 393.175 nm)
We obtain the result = -0.24 mag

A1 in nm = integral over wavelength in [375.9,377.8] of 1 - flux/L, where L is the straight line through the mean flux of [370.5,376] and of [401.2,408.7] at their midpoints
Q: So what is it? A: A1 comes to 0.364 nm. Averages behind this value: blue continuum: 1.12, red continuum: 1.4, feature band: 0.931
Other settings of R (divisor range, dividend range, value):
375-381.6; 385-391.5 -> 1.33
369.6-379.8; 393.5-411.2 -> 1.43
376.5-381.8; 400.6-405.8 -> 1.60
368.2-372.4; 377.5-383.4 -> 1.11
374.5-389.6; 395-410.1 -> 1.41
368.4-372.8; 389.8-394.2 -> 1.10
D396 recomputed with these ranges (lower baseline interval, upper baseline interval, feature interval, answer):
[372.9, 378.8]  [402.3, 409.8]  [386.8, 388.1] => -0.35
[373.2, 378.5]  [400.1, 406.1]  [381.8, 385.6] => 0.66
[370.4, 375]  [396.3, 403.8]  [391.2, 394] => 0.58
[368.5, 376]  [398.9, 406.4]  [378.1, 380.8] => 0.37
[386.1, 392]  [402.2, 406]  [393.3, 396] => 0.51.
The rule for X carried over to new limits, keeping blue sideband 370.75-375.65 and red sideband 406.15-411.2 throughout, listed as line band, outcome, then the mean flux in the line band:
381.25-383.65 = 0.657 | 0.875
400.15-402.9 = -0.217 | 1.43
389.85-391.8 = 0.148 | 1.16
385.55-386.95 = -0.385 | 1.57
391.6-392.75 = 0.107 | 1.15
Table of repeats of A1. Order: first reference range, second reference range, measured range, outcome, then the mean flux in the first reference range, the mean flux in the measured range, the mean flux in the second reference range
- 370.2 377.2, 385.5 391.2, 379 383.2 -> 0.79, 1.07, 0.943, 1.25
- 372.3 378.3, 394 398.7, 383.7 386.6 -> -0.01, 1.12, 1.11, 1.11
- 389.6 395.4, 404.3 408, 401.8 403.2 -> -0.09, 1.06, 1.4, 1.4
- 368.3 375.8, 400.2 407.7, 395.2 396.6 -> 0.25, 1.05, 1.09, 1.41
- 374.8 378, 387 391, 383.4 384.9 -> 0.35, 0.941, 0.811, 1.13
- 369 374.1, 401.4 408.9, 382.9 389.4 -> 0.64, 1.12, 1.12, 1.4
